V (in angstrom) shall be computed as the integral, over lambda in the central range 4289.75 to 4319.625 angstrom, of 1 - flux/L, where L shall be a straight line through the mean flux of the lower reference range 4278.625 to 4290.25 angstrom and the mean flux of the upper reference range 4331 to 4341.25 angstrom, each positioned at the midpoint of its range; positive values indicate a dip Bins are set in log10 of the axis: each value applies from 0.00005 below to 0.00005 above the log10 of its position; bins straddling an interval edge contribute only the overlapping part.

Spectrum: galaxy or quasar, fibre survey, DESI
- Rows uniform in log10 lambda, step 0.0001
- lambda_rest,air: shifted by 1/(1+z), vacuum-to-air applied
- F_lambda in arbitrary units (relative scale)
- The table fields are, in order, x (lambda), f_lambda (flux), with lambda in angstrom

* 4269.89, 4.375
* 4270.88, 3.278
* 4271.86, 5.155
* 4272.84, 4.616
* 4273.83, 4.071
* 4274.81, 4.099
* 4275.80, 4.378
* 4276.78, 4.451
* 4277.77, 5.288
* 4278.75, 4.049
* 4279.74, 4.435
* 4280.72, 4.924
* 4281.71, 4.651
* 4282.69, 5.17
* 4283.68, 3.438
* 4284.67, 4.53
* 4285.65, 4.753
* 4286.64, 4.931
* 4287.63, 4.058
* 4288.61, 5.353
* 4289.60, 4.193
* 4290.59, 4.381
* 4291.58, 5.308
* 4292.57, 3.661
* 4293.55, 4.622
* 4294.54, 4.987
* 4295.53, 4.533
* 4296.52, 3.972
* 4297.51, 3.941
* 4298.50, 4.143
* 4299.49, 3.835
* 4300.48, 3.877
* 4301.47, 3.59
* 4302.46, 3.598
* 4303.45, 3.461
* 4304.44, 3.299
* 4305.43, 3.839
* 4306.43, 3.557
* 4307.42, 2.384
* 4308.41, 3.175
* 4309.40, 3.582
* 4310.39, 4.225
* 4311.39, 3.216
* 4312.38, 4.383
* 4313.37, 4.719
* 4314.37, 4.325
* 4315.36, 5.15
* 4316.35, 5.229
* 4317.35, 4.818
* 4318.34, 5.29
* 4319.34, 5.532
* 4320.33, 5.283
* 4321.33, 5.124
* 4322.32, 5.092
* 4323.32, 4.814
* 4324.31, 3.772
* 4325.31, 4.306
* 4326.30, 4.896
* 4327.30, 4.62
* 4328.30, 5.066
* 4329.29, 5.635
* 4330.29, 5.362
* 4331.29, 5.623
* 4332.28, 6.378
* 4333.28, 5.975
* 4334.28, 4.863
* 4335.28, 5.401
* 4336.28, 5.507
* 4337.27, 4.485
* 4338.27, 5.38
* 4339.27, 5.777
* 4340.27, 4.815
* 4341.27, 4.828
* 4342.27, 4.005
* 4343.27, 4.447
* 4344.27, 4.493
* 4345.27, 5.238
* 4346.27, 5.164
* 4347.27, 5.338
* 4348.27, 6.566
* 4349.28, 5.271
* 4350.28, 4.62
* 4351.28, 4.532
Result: 4.5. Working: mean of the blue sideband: 4.55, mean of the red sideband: 5.39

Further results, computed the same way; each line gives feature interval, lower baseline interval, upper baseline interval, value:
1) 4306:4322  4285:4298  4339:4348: 1.06 angstrom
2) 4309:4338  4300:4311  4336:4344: -4.86 angstrom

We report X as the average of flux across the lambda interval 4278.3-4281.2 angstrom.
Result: 4.47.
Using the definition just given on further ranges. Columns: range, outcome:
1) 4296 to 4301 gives 3.95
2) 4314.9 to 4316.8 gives 5.2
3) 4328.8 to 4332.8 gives 5.75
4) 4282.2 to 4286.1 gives 4.47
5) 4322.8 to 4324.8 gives 4.3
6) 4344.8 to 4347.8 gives 5.26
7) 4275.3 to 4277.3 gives 4.41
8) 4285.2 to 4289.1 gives 4.78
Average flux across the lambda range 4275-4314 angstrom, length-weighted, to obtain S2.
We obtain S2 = 4.17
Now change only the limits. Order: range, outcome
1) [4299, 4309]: 3.46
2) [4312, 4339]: 5.09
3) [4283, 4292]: 4.55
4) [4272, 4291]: 4.53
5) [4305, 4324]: 4.4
